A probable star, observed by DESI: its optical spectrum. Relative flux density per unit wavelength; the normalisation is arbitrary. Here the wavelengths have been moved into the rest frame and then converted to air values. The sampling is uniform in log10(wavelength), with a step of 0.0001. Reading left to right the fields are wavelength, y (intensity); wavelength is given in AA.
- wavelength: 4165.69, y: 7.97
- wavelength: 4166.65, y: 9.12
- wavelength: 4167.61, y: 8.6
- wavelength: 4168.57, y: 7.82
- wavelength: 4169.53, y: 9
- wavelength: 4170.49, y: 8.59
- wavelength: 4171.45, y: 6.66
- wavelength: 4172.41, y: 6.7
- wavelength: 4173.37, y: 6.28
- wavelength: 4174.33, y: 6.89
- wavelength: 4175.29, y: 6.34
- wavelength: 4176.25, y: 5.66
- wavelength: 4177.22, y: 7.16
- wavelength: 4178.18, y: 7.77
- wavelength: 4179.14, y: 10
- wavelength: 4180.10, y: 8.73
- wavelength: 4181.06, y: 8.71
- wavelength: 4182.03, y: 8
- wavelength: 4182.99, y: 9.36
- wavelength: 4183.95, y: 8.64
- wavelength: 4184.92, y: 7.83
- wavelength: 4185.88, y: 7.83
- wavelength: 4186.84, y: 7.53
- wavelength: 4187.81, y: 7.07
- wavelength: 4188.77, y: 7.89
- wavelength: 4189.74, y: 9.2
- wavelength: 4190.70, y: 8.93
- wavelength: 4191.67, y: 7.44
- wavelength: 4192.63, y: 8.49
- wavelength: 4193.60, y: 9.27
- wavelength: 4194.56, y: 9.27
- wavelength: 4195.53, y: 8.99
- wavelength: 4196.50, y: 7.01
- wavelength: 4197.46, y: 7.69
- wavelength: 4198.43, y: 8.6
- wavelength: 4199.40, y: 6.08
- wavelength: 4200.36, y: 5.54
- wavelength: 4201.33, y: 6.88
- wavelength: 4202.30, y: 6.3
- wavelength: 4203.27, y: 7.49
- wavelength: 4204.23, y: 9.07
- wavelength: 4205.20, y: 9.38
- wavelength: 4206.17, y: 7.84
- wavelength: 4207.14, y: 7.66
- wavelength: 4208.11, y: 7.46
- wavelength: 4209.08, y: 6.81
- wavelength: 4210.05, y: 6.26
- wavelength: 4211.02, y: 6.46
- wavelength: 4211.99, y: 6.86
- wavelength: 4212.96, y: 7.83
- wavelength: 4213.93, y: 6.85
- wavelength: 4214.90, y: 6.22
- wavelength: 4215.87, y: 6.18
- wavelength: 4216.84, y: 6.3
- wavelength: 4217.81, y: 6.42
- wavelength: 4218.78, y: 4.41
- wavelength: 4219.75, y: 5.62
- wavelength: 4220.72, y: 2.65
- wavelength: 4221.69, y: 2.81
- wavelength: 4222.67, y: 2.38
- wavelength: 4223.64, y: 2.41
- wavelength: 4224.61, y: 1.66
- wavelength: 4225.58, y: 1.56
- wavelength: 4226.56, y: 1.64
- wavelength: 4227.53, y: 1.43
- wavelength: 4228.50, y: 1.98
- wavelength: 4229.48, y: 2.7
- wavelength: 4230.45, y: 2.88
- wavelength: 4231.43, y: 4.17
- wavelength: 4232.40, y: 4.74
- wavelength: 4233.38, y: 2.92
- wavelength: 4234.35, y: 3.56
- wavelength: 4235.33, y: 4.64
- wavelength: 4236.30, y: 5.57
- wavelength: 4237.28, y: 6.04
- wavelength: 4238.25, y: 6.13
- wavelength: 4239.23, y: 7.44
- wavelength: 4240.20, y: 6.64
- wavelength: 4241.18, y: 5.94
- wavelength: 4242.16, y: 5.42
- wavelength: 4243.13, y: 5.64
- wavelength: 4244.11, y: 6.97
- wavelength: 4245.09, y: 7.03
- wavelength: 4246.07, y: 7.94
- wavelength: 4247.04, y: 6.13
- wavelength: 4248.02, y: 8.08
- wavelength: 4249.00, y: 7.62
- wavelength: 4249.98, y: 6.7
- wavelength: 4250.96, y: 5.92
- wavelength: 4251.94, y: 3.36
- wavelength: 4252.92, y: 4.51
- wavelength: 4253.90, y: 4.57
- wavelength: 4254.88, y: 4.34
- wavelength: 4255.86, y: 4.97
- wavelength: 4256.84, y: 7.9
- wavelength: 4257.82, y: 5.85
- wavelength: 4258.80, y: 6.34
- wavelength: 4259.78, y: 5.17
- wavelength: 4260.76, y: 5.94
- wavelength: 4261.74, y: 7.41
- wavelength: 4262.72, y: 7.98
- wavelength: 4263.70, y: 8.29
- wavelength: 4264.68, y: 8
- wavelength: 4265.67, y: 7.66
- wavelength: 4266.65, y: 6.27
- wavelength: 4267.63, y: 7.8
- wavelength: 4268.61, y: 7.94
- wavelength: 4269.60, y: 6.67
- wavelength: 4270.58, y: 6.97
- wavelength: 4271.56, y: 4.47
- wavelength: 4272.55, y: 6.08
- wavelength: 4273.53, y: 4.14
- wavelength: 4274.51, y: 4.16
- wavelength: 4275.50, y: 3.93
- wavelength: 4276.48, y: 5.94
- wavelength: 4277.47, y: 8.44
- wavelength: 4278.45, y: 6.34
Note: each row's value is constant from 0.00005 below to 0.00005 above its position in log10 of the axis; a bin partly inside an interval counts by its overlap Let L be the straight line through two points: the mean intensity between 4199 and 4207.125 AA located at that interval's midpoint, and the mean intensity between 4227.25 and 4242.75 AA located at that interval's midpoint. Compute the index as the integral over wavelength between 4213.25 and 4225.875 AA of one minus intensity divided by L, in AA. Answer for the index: 3.5 AA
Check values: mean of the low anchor 7.36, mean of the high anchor 4.56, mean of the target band 4.36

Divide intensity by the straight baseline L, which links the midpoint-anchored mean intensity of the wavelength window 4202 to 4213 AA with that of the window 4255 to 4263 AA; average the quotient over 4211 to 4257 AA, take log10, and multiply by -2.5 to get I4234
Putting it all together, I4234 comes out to 0.34 mag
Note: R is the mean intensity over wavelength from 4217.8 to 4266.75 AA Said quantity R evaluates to 5.17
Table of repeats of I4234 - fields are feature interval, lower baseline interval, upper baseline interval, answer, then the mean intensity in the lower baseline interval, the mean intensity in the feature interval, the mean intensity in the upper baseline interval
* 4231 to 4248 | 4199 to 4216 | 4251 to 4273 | 0.146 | 7.09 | 5.78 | 6.29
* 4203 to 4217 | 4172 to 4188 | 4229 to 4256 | -0.099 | 7.69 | 7.26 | 5.46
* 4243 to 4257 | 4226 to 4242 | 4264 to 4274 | -0.146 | 4.29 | 6.08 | 6.64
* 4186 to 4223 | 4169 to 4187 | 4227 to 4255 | -0.040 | 7.78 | 7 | 5.21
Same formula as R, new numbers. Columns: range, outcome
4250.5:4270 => 6.34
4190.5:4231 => 5.92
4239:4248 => 6.63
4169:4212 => 7.73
